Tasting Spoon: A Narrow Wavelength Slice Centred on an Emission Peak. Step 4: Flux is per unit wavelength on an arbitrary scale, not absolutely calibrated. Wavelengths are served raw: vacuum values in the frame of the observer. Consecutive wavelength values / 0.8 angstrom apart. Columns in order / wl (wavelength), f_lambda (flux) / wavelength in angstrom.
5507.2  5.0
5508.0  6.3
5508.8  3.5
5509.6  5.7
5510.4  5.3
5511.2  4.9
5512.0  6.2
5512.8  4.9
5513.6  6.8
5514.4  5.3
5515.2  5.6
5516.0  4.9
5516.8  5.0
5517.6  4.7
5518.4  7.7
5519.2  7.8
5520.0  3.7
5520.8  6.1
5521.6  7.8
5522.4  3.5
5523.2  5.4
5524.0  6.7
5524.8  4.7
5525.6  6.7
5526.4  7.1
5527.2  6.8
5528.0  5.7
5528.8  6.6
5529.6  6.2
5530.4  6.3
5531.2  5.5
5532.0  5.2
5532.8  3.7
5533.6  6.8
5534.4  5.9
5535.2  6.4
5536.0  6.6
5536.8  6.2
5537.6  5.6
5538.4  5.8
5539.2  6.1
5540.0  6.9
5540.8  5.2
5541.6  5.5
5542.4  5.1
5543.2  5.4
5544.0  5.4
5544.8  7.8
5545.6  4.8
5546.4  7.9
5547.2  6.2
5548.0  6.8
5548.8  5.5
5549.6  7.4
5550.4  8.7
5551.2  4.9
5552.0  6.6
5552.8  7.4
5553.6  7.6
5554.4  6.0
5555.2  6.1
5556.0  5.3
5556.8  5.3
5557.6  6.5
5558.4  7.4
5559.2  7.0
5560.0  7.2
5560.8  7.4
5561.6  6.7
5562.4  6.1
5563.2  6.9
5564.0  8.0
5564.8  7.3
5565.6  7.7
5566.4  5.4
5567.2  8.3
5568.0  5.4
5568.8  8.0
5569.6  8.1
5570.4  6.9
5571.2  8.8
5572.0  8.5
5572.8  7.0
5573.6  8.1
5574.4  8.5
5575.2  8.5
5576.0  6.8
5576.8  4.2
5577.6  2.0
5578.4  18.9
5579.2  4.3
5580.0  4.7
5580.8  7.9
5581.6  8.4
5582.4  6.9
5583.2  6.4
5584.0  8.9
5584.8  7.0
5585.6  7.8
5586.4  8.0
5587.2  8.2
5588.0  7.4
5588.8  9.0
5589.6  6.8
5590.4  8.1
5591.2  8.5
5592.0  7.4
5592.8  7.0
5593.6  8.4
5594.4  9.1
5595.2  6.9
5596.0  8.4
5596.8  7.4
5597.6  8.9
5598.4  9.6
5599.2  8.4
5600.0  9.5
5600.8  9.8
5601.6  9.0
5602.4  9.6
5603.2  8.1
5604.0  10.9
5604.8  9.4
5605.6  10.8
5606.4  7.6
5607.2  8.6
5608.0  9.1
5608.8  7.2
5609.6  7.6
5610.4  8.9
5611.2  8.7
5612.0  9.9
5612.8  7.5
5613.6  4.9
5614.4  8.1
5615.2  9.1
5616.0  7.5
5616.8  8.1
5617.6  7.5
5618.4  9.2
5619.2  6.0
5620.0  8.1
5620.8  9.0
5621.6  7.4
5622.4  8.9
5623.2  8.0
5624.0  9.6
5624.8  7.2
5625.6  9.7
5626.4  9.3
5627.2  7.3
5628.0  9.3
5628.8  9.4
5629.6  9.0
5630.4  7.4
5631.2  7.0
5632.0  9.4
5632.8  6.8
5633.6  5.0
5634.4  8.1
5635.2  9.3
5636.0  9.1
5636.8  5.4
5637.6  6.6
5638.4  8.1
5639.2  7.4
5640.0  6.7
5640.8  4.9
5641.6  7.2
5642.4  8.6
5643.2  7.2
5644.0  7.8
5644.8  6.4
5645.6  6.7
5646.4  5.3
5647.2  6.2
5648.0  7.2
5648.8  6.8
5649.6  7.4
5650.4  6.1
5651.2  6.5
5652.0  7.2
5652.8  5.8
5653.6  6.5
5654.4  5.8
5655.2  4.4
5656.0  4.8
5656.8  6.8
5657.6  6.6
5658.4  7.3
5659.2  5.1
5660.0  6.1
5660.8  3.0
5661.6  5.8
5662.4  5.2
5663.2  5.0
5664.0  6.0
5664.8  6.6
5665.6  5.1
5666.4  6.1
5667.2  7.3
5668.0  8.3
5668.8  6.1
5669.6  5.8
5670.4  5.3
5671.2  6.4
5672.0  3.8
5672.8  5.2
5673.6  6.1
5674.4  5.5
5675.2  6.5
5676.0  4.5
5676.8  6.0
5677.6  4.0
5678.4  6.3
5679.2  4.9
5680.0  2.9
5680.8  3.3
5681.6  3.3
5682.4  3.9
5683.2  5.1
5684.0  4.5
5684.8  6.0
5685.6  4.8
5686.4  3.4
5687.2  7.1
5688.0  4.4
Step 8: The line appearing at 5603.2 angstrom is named C III]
